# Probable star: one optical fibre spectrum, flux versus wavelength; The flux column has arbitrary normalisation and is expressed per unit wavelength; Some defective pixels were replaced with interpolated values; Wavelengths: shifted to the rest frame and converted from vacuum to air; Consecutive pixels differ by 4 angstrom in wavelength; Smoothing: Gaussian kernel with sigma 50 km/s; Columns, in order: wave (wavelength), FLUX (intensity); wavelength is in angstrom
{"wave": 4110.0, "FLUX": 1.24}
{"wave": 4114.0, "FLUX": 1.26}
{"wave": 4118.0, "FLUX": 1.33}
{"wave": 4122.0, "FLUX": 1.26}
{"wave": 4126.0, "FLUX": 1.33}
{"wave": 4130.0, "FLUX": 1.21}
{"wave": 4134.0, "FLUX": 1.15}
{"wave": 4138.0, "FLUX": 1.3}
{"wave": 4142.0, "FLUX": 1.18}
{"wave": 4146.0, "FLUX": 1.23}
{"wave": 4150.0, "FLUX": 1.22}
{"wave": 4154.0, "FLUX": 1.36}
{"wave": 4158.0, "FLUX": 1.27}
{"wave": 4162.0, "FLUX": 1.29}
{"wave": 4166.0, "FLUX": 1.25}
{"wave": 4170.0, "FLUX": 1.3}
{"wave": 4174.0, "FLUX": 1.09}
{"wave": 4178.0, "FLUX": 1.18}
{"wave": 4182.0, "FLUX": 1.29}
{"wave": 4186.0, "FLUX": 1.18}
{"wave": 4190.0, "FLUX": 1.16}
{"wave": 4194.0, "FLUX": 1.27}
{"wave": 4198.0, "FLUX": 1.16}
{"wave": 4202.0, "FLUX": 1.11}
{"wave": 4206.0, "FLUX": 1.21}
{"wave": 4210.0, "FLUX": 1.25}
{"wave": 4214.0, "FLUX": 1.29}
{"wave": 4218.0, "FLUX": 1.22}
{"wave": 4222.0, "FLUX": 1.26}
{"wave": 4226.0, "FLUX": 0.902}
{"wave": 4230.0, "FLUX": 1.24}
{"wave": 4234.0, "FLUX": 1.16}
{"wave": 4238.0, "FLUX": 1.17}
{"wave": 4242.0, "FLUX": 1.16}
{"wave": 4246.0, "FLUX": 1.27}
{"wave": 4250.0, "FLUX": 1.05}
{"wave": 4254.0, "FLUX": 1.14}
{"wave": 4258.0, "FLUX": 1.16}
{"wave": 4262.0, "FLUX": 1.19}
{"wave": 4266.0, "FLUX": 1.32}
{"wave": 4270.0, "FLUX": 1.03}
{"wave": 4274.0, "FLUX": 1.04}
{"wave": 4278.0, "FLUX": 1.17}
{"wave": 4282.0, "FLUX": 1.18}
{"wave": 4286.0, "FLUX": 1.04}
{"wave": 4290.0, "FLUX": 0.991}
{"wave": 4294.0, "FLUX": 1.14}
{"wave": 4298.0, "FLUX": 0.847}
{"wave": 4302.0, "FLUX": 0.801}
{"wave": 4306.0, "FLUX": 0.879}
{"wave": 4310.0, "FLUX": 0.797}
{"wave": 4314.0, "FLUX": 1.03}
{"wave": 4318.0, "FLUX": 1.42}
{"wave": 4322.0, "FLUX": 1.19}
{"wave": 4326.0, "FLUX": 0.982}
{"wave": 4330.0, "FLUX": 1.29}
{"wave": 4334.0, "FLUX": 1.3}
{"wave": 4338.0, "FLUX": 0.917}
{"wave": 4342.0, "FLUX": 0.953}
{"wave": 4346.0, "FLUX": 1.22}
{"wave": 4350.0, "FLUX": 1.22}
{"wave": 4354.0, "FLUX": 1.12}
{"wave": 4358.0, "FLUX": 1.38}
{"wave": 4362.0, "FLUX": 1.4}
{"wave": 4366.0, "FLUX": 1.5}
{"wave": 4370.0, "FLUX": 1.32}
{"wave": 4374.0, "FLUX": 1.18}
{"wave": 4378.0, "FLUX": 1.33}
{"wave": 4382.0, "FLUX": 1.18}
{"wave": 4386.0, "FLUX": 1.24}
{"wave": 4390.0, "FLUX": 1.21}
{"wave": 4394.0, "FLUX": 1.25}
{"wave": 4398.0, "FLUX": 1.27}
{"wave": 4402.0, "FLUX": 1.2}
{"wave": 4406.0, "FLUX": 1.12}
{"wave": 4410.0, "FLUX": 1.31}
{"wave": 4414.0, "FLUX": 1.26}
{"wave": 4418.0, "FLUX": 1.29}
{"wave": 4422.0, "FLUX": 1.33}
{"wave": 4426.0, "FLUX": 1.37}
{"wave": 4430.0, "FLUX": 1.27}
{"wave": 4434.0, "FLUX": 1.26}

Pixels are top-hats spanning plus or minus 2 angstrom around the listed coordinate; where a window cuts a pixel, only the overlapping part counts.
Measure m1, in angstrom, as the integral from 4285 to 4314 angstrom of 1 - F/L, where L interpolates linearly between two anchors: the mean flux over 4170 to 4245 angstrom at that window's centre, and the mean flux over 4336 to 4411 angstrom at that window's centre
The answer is 6.7 angstrom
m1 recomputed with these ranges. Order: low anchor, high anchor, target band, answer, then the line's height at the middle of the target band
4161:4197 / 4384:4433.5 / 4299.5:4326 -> 4.90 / 1.24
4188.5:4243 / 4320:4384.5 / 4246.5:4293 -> 2.82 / 1.2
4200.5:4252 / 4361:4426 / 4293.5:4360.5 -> 8.05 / 1.24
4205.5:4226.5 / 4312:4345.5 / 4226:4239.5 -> 0.56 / 1.2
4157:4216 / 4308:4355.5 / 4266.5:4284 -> 0.53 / 1.16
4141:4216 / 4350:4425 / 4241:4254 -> 0.88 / 1.24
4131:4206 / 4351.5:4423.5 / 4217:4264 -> 2.99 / 1.24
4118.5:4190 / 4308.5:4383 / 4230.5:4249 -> 0.54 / 1.22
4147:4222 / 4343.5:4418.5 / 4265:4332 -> 9.86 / 1.25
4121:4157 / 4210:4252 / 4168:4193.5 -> 0.25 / 1.22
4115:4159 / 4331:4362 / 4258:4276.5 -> 0.94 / 1.21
